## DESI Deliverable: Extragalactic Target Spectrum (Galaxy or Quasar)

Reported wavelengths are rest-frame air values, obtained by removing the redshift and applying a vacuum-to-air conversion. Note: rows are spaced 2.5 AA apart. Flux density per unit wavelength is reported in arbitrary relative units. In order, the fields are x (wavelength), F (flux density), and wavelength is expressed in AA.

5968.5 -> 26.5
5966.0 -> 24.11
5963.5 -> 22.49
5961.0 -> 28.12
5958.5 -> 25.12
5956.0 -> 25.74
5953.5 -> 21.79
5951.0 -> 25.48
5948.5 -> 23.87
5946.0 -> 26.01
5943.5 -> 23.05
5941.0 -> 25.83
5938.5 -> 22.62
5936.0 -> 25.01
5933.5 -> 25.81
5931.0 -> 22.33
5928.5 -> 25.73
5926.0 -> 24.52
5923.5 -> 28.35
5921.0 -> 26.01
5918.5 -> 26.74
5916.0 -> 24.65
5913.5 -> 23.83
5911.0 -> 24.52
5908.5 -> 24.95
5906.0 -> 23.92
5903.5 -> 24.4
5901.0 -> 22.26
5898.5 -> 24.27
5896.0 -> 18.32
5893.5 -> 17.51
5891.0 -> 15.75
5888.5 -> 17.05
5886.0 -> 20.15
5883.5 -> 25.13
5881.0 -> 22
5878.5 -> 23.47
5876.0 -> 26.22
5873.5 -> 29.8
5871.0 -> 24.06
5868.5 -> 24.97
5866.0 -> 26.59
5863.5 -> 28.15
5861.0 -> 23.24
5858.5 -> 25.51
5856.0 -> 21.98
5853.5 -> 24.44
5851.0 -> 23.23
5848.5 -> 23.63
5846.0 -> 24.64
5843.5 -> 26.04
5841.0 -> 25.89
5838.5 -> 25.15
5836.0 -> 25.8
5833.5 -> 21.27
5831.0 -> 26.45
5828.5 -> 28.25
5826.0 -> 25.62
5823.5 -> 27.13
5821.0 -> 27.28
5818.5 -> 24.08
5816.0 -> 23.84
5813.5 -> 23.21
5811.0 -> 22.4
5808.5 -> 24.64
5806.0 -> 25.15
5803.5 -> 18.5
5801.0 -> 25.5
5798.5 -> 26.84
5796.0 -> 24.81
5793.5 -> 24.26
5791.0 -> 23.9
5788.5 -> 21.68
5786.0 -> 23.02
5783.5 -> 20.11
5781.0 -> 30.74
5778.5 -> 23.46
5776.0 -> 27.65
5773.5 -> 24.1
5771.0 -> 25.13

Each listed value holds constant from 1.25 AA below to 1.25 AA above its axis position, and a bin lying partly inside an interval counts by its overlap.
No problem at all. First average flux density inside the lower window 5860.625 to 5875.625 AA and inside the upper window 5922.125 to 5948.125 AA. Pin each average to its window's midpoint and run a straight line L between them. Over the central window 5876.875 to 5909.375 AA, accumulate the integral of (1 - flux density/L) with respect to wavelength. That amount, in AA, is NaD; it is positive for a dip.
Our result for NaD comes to 5.4 AA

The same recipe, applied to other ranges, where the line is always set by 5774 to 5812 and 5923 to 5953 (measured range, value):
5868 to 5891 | 1.2 AA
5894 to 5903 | 1.1 AA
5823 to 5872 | -1.4 AA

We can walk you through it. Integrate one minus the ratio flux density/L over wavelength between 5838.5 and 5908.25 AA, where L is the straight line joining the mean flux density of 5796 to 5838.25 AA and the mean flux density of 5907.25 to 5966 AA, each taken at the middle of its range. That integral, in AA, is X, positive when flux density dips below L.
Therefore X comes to 3.7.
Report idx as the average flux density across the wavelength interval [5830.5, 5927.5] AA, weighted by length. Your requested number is 24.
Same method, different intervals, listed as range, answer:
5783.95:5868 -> 24.6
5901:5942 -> 24.9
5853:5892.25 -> 23.6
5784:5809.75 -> 23.7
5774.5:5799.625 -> 24.6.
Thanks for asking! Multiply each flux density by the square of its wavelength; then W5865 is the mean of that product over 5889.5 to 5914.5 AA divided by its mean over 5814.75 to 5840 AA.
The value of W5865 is 0.9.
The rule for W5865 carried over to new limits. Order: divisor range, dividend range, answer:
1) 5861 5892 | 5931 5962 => 1.07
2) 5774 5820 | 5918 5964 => 1.09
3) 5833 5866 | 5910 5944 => 1.04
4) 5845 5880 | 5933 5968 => 1.02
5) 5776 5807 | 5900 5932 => 1.07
